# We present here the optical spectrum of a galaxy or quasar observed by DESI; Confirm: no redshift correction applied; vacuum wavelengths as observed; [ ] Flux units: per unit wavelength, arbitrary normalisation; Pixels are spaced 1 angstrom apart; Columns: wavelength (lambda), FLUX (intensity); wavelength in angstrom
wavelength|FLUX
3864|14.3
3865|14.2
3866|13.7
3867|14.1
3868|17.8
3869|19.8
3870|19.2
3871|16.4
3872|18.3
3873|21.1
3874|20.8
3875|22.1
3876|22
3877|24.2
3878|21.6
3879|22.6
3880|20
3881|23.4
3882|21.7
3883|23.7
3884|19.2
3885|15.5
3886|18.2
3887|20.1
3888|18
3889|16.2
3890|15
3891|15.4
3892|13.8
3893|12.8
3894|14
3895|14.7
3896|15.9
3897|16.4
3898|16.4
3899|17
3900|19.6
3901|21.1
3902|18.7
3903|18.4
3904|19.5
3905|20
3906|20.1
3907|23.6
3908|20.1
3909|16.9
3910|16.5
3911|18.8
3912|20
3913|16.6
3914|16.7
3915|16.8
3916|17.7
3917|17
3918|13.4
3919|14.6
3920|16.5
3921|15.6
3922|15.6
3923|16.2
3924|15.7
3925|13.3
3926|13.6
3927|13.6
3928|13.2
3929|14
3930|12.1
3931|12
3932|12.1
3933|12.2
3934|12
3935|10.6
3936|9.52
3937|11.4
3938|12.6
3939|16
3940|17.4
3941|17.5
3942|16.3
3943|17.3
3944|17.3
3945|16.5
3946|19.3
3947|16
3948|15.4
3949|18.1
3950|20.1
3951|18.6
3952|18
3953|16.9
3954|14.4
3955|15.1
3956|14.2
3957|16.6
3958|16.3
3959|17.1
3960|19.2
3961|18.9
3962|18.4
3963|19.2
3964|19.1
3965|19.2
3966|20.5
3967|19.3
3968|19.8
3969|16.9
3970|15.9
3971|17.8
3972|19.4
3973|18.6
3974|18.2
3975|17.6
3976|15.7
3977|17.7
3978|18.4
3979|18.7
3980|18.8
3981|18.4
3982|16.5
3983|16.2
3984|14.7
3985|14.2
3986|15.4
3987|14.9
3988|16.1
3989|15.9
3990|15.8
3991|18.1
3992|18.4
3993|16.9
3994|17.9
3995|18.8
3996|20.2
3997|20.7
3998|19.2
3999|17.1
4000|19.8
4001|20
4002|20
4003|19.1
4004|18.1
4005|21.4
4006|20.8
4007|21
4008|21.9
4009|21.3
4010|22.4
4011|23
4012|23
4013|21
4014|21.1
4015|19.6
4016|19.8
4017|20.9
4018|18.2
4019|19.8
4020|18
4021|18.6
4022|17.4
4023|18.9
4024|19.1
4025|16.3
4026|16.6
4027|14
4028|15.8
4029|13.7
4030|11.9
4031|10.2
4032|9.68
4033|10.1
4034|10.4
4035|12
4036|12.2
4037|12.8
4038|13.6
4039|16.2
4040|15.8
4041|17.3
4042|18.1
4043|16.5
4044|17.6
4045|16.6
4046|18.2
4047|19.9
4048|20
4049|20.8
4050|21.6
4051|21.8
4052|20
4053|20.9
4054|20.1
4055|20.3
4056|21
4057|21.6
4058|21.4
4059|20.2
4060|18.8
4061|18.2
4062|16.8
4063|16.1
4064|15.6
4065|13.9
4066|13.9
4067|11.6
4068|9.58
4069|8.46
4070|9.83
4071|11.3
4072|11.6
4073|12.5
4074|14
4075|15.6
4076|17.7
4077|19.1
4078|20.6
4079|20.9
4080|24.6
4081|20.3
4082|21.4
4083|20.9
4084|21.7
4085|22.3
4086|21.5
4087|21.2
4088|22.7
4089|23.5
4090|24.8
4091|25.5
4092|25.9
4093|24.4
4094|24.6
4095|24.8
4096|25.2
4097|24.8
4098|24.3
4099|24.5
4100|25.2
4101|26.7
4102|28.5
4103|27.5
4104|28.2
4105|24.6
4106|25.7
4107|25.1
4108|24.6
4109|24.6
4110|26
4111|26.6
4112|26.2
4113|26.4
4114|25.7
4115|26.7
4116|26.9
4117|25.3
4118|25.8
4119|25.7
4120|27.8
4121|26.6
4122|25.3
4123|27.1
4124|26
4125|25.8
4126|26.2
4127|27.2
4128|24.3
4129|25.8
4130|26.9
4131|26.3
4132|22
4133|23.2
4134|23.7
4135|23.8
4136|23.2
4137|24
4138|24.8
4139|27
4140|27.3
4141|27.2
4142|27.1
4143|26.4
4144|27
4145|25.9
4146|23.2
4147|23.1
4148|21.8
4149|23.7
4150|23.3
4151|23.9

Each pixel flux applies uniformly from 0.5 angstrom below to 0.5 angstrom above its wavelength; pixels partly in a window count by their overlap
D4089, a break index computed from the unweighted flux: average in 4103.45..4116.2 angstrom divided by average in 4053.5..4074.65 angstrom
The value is 1.67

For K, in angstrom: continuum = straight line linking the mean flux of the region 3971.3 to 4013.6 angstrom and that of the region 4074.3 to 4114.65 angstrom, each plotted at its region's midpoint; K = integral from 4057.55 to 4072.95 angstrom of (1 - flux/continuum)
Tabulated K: 5.4 angstrom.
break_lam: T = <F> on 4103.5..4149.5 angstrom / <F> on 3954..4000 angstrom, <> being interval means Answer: 1.45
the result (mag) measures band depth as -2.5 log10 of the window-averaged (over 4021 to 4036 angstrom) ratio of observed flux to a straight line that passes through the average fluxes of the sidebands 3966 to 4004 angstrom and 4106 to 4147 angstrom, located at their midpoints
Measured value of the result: 0.39 mag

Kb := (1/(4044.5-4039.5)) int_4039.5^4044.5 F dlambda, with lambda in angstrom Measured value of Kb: 17.1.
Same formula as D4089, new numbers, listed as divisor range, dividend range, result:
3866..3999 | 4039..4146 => 1.28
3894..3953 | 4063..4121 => 1.35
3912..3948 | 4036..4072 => 1.14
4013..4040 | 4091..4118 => 1.63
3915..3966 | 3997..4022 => 1.28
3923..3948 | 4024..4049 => 1.05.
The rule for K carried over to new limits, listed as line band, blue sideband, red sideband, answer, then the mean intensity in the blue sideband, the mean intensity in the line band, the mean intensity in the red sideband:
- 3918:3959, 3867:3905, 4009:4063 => 7.2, 18.6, 15.1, 17.7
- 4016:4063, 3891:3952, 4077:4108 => 9.5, 16.1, 17.2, 24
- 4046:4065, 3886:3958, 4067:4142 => 1.6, 16.1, 19.5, 23.2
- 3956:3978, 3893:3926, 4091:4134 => 1.7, 17.2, 18.1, 25.7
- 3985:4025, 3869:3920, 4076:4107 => 4.3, 18.4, 19.1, 23.8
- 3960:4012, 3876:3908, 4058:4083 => -3.6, 18.7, 18.5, 16.1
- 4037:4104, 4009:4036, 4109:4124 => 6.7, 17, 19.6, 26.2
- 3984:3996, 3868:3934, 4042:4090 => 0.8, 17.5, 16.7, 18.3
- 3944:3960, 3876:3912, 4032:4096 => 1.3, 18.6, 16.9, 18.1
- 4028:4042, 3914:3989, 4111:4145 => 5.2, 16.2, 13.1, 25.8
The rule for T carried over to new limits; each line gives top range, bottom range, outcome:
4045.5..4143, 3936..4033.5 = 1.27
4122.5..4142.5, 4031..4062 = 1.47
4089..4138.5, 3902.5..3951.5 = 1.59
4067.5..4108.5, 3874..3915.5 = 1.15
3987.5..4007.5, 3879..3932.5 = 1.11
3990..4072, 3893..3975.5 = 1.05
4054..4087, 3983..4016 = 0.92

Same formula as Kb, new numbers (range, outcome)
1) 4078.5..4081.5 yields 21.9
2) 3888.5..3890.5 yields 15.6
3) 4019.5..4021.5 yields 18.3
